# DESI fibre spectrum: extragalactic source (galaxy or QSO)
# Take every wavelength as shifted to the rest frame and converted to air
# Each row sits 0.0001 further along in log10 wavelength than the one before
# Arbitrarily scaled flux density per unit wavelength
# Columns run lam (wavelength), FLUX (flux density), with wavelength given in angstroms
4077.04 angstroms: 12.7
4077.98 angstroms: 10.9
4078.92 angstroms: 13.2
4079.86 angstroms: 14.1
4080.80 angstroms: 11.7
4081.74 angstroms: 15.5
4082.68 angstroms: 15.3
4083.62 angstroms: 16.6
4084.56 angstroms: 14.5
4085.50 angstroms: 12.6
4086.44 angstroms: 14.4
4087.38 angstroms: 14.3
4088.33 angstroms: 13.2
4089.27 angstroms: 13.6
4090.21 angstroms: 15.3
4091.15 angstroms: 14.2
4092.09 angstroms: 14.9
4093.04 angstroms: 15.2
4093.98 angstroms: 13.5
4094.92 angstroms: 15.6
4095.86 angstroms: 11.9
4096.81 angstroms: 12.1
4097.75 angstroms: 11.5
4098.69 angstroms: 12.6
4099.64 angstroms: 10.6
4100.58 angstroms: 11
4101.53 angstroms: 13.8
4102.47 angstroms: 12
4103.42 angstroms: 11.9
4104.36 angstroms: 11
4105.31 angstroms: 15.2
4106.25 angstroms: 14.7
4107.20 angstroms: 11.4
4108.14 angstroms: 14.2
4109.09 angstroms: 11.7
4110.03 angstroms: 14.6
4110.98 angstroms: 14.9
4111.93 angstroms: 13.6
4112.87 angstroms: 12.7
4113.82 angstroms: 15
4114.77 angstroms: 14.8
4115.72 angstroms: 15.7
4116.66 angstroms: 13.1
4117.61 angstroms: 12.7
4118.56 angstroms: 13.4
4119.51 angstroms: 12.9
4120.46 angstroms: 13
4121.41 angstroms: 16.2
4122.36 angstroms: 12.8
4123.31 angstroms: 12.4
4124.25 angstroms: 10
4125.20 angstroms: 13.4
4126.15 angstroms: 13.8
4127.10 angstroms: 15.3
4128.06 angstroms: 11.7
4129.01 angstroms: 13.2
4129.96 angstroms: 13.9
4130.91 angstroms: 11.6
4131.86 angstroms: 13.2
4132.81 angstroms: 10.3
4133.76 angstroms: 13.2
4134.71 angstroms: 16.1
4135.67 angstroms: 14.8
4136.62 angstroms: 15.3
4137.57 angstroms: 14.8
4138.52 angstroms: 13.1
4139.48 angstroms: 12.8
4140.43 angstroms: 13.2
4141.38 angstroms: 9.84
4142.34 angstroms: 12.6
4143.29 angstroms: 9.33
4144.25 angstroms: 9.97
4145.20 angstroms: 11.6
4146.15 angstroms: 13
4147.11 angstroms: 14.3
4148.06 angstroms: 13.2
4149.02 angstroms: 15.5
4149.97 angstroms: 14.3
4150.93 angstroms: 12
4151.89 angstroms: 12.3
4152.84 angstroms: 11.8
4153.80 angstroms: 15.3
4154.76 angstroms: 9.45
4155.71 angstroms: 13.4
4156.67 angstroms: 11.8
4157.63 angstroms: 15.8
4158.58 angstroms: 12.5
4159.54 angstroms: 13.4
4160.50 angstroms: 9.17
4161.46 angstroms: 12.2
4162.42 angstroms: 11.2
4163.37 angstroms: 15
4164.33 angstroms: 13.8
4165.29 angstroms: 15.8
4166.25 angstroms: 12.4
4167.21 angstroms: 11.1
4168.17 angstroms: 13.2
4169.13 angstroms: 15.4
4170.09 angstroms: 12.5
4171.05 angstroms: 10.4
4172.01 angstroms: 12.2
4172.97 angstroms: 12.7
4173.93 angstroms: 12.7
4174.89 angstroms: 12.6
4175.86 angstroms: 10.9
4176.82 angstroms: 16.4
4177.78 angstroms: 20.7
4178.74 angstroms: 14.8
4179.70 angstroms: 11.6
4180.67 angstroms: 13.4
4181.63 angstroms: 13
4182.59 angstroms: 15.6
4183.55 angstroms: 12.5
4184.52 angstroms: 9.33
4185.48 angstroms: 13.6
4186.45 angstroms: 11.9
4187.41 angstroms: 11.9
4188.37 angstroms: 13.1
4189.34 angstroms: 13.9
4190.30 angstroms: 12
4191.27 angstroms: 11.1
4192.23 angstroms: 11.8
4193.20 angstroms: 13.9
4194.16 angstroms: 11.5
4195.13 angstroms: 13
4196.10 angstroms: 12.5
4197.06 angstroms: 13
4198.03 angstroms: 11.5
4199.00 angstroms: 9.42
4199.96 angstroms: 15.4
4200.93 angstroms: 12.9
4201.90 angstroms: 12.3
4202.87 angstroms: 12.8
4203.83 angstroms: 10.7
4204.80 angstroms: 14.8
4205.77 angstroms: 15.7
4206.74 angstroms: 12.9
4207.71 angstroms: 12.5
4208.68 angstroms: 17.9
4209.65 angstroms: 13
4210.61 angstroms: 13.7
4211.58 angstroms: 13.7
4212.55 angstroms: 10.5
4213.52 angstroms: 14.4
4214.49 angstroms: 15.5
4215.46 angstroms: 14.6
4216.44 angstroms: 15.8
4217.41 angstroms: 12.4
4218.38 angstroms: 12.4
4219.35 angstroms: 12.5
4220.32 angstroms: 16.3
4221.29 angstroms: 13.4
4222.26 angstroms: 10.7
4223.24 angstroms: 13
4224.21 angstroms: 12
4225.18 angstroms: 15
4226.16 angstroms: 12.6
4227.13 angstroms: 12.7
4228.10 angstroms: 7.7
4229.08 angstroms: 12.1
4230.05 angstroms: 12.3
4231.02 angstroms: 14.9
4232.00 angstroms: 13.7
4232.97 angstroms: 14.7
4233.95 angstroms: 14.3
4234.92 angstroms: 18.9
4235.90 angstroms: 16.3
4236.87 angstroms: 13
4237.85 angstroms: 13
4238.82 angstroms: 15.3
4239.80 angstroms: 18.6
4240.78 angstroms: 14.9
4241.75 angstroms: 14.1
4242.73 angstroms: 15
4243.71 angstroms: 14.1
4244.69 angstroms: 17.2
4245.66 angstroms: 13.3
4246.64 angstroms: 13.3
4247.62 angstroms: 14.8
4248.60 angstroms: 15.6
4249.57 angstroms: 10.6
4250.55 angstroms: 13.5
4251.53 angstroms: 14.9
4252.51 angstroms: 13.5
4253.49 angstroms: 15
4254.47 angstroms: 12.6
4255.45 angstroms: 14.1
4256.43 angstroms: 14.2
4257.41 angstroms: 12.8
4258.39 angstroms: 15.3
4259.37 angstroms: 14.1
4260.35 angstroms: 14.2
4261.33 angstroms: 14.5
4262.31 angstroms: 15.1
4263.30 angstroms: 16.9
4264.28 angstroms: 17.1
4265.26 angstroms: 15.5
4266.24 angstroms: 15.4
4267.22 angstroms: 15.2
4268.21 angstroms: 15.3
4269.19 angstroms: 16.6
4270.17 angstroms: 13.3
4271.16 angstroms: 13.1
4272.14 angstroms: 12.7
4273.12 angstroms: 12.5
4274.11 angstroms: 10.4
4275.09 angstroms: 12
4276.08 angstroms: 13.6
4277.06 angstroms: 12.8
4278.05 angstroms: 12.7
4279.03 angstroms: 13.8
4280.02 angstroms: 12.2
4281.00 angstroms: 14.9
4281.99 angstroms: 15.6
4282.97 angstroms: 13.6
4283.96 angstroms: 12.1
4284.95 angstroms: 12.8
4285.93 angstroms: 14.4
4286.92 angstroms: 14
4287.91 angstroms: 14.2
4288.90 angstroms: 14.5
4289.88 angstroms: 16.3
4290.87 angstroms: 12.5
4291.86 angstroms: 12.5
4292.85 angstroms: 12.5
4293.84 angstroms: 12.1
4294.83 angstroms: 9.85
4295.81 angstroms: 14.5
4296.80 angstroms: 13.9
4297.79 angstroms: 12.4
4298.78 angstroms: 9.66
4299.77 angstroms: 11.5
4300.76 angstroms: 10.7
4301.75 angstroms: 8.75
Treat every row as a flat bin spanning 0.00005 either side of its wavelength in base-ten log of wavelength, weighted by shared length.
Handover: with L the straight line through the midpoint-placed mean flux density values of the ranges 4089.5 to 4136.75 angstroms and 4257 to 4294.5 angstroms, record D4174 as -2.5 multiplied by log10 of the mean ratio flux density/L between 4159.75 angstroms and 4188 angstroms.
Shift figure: 0.04 mag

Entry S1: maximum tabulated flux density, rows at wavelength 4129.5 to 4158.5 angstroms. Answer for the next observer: 16.1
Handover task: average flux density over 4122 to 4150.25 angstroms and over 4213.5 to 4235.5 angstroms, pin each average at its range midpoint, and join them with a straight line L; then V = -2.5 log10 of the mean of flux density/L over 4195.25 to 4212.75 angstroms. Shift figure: 0.02 mag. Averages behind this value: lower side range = 12.9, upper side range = 13.6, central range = 13.1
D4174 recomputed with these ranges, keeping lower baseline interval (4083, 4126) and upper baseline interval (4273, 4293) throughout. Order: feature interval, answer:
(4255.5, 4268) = -0.12 mag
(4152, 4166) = 0.04 mag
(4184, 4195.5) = 0.10 mag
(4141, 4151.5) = 0.09 mag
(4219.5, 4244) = -0.04 mag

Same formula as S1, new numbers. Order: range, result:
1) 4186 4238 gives 18.9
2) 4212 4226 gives 16.3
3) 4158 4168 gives 15.8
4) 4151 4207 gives 20.7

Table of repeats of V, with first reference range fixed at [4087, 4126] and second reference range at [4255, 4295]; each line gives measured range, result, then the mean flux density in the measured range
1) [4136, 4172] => 0.06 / 12.8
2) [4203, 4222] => -0.01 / 13.8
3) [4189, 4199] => 0.11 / 12.3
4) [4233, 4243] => -0.12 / 15.3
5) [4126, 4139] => -0.01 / 13.6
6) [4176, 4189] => 0.00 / 13.6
